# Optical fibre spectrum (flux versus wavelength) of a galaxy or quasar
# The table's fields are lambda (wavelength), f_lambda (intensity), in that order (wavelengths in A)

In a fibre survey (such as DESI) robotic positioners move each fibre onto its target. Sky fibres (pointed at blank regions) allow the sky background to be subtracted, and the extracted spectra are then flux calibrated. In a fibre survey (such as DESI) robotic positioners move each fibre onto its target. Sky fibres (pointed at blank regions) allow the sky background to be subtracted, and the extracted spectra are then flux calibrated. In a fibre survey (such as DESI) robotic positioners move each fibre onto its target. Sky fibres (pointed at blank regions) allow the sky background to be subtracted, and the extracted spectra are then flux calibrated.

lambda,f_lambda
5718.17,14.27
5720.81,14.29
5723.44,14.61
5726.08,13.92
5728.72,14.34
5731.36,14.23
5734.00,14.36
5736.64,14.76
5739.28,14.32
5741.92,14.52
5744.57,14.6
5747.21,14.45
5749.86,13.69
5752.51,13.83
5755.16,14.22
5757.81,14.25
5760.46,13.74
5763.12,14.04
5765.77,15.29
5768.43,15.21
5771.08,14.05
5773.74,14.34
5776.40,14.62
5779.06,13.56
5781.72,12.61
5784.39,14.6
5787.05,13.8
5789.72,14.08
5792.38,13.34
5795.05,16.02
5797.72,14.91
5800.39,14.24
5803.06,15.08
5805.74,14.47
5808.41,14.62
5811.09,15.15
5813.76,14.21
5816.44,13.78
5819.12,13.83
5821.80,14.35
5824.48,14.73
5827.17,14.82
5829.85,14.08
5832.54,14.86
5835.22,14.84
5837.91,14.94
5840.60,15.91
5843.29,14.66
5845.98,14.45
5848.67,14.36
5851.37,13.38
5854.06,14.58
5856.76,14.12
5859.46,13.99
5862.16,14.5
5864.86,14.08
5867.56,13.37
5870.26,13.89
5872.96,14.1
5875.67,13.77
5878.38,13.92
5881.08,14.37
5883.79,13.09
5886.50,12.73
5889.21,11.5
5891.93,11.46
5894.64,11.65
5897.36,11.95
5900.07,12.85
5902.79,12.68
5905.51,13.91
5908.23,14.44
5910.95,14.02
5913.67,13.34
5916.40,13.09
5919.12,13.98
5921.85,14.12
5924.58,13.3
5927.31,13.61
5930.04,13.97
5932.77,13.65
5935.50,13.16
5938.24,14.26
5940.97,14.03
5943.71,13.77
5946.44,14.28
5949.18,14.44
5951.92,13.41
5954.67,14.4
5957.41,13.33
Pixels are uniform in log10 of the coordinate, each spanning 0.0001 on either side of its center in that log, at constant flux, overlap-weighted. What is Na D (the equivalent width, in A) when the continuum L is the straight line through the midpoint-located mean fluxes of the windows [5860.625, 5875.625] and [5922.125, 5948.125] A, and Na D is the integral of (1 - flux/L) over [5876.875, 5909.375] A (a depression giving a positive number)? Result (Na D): 2.4 A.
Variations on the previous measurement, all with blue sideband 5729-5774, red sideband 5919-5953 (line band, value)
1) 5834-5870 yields -0.8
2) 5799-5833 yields -0.7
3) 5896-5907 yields 0.8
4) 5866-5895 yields 1.8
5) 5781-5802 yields 0.0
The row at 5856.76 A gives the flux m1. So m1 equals 14.12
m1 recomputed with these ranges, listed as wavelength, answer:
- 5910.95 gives 14.02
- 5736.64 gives 14.76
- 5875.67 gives 13.77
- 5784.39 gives 14.6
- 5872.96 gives 14.1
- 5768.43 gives 15.21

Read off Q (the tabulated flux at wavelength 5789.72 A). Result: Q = 14.08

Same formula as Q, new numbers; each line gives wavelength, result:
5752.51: 13.83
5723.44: 14.61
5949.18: 14.44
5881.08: 14.37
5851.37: 13.38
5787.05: 13.8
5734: 14.36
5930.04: 13.97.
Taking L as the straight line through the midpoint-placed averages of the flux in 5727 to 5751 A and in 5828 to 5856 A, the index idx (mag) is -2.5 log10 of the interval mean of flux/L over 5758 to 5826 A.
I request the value 0.01 mag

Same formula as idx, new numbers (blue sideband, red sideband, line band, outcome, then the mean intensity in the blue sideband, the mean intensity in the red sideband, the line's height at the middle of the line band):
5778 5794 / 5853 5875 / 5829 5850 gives -0.06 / 13.7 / 14.1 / 14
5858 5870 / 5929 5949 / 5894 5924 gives 0.05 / 14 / 13.9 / 13.9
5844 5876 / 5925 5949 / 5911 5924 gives 0.02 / 14.1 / 13.9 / 13.9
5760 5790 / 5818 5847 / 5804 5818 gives 0.00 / 14.2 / 14.7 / 14.5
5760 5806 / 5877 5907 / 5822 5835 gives -0.07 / 14.3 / 12.7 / 13.7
